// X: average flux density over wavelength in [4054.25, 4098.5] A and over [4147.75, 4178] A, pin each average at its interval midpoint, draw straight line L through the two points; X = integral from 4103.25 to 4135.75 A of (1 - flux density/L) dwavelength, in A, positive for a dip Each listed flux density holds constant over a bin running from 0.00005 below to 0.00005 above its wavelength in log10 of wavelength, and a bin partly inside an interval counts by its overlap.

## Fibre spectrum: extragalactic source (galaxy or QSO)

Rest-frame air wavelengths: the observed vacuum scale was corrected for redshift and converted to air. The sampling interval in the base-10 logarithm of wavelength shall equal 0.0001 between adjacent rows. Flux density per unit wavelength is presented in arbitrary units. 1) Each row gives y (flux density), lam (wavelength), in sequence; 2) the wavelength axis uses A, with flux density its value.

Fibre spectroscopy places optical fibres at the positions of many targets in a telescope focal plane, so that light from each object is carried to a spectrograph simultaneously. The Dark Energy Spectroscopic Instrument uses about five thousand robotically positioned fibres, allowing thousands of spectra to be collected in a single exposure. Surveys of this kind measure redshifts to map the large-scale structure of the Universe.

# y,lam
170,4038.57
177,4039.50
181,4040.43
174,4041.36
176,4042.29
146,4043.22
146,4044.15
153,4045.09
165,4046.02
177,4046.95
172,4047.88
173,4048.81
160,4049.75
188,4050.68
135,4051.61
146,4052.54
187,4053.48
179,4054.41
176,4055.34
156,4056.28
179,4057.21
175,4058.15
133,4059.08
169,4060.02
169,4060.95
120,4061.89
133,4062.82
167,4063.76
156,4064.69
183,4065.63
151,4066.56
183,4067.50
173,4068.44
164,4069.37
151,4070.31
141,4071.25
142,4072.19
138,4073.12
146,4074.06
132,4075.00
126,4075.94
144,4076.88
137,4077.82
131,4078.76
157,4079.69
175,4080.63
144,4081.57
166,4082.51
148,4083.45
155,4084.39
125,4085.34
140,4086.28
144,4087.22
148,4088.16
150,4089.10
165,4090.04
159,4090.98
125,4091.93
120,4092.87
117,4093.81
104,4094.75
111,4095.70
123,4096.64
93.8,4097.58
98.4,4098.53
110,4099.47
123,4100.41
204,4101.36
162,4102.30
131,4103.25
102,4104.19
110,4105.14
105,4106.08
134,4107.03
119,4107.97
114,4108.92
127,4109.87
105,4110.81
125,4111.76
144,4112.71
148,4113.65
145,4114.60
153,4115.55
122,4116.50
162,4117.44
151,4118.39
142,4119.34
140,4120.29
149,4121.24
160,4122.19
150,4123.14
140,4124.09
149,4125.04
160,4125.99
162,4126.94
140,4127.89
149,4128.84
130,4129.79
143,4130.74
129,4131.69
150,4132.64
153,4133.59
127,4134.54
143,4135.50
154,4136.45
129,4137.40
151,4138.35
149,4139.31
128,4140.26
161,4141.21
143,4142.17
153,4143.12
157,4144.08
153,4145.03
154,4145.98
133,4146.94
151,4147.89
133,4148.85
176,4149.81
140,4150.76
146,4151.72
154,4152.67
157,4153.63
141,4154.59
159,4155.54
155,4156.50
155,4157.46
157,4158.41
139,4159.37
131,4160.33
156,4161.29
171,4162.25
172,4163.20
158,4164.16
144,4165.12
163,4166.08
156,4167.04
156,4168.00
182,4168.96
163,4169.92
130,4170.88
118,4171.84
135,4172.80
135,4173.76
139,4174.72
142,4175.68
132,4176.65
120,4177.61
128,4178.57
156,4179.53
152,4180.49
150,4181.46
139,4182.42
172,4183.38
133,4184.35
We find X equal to 2.2 A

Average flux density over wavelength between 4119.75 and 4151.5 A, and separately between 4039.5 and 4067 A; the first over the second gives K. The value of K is 0.9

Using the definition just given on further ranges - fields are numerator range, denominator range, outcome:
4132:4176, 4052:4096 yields 0.99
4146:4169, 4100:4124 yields 1.12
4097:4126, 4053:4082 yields 0.86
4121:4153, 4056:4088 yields 0.97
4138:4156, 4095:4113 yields 1.22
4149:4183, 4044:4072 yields 0.92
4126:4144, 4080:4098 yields 1.05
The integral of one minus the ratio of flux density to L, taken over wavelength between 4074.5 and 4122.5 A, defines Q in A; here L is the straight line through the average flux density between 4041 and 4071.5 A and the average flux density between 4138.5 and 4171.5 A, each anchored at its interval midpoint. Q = 6.8 A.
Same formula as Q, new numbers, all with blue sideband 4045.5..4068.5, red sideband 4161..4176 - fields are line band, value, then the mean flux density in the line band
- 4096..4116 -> 3.9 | 127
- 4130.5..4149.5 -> 1.2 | 145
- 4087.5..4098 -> 2.0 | 129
